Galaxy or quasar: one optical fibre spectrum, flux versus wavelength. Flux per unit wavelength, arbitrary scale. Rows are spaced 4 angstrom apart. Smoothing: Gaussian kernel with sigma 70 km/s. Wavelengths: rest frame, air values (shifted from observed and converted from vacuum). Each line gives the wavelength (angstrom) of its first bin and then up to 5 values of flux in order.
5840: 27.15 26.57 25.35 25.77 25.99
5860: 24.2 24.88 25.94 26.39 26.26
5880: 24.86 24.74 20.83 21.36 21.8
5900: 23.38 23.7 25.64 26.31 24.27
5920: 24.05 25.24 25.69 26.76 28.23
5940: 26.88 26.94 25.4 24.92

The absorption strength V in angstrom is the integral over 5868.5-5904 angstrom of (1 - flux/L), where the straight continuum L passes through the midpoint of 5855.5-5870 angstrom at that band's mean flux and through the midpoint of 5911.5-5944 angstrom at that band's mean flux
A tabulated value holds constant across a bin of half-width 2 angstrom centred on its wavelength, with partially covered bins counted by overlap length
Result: 2.3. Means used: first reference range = 25.2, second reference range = 26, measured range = 23.8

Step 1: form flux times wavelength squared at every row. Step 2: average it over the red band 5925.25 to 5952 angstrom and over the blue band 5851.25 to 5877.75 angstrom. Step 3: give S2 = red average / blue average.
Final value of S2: 1.1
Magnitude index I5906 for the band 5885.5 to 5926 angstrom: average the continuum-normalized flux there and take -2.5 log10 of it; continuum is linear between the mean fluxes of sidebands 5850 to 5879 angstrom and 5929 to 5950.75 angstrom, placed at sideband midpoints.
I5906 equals 0.11 mag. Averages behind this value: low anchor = 25.6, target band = 23.7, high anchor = 26.7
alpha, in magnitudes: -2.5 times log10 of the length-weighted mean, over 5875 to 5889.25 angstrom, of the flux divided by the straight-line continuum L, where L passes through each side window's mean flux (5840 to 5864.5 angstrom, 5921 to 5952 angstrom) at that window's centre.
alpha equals 0.07 mag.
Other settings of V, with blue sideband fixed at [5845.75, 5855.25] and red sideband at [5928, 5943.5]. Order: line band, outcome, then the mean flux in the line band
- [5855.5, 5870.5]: 0.4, 25.2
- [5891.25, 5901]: 1.6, 22.2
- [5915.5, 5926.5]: 0.9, 24.6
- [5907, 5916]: 0.3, 25.6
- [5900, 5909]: 0.8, 24.3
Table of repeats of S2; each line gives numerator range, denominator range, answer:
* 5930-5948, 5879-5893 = 1.20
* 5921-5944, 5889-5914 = 1.13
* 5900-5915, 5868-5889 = 1.01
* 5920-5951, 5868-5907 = 1.12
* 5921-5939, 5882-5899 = 1.20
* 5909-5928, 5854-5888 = 1.01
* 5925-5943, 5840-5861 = 1.07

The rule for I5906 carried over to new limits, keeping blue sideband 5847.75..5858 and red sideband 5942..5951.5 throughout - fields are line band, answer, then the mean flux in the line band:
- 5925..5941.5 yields -0.035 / 26.8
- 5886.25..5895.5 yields 0.214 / 21.2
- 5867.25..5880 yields -0.008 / 26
